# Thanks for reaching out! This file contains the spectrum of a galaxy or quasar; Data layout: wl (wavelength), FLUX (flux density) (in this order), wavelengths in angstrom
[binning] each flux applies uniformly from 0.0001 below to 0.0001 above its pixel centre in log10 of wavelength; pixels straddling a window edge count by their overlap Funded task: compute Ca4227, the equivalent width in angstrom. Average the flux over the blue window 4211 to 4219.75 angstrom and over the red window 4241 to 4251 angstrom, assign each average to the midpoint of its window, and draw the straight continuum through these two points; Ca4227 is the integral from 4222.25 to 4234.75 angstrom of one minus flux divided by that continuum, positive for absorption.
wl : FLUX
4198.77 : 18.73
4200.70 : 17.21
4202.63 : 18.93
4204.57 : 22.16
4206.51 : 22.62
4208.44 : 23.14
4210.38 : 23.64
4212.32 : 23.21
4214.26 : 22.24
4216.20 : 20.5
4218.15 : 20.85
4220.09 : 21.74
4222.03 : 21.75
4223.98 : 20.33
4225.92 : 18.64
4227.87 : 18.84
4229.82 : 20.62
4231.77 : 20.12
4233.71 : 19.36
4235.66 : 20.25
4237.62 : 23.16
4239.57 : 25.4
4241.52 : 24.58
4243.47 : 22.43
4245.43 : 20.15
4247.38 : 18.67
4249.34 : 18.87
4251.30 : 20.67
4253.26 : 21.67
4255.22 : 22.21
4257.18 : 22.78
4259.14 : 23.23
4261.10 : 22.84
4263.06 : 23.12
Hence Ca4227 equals 0.9 angstrom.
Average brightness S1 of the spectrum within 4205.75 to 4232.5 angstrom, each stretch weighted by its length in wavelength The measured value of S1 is 21.3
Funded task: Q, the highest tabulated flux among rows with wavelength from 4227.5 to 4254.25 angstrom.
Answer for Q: 25.4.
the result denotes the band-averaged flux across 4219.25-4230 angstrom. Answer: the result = 20.3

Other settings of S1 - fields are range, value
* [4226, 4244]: 21.5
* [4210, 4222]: 21.9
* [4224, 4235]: 19.6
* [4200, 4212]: 21.5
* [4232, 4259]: 21.6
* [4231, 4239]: 21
